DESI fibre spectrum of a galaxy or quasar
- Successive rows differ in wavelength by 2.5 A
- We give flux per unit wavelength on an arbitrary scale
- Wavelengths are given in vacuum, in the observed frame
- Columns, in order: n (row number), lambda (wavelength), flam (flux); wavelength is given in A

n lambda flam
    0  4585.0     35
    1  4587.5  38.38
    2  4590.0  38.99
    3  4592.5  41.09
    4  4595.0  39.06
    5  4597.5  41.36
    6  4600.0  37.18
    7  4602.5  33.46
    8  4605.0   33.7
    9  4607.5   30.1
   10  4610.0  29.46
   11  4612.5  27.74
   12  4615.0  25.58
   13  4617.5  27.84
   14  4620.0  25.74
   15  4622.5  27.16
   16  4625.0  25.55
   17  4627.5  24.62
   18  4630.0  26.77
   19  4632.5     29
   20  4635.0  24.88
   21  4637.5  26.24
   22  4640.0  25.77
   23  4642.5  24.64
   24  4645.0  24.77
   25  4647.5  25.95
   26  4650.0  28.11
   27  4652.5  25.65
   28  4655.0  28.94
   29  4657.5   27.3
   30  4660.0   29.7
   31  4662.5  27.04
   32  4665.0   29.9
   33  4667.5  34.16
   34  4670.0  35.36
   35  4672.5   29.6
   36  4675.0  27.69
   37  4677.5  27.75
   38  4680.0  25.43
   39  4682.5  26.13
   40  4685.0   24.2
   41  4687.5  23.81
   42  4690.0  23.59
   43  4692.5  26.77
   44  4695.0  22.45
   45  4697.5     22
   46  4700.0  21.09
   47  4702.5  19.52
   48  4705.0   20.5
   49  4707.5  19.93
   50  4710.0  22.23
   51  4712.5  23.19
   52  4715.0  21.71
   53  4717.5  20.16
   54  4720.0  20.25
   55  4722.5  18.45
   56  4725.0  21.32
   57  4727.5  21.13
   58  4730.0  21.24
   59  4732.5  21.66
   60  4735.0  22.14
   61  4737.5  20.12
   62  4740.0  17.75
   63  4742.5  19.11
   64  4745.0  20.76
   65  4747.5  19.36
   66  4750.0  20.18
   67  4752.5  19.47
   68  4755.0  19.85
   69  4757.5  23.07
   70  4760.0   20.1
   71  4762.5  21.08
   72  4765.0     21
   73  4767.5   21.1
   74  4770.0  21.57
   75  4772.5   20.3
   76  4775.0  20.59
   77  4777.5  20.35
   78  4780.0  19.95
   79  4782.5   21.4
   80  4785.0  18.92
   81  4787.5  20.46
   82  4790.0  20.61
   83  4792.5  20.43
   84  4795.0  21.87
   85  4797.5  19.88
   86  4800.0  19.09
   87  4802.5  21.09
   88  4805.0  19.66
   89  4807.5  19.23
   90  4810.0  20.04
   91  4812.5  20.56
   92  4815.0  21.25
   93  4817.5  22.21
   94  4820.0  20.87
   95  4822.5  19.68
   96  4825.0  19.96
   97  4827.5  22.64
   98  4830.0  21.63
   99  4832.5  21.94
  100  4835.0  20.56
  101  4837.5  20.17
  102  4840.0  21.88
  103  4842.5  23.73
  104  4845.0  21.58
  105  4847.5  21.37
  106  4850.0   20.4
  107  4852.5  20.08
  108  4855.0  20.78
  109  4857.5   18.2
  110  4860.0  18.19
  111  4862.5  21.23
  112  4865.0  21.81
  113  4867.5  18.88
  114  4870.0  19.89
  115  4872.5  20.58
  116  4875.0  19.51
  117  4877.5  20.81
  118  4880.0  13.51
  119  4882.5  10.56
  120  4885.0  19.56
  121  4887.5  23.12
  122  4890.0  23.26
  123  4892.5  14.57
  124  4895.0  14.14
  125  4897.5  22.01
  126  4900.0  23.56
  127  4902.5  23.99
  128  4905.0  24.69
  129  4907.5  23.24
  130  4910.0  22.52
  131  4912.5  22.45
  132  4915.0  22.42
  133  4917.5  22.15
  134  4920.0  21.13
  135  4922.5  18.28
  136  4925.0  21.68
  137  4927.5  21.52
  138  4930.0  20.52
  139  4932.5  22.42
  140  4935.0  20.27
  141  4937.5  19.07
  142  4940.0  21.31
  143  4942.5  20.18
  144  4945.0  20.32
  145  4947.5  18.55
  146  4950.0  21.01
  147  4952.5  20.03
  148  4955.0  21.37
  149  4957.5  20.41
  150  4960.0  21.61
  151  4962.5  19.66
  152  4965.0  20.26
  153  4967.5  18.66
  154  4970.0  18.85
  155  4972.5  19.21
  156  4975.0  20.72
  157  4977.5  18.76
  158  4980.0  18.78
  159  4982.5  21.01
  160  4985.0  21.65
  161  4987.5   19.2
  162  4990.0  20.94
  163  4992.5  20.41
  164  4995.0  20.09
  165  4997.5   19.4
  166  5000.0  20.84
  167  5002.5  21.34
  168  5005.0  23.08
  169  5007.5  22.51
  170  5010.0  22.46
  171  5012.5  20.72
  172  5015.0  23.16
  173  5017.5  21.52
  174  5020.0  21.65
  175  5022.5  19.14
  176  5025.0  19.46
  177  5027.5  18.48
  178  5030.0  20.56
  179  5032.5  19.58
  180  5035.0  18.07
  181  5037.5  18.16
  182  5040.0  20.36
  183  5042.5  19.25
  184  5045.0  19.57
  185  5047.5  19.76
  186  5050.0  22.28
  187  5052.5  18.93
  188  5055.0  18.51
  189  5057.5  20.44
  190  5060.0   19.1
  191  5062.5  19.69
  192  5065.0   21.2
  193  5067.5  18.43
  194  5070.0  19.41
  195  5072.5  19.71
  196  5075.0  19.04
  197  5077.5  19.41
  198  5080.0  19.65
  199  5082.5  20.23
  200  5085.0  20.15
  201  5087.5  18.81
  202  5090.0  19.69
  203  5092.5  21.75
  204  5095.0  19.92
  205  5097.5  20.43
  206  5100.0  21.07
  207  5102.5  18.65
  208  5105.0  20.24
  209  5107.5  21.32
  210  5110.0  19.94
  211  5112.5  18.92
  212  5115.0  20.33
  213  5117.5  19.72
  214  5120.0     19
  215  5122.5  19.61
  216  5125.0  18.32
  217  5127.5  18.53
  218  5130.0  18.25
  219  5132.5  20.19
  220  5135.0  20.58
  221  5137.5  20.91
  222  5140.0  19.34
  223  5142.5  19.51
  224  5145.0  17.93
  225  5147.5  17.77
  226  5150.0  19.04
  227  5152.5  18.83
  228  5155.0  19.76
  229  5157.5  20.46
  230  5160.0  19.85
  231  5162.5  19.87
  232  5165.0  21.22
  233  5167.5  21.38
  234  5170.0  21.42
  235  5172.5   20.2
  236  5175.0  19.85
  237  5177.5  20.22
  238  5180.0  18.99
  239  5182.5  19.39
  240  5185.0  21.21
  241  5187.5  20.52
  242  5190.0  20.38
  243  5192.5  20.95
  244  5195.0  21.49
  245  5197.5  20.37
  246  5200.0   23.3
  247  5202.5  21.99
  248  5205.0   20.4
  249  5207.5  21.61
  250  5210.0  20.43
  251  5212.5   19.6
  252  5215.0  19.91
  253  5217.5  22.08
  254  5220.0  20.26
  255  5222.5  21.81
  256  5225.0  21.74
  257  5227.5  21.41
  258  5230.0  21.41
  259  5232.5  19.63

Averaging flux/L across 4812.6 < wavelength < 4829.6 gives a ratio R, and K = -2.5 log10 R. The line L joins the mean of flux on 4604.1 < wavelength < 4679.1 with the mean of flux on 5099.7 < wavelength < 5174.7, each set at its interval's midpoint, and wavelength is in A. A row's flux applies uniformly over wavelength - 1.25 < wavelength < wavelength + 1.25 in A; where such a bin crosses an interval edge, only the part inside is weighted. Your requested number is 0.18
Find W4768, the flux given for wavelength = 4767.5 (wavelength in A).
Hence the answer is 21.1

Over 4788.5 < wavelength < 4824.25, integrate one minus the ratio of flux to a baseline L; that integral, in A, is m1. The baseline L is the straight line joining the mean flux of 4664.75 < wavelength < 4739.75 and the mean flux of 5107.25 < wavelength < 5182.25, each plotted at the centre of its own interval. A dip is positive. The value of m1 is 3.5 A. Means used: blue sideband 23.6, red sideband 19.7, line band 20.5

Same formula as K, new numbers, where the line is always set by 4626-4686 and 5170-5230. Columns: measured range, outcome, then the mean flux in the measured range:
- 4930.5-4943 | 0.16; 20.7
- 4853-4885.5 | 0.31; 18.7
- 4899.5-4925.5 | 0.09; 22.4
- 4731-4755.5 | 0.30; 20.1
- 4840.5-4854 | 0.17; 21.4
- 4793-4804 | 0.25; 20.5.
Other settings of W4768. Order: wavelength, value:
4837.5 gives 20.17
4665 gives 29.9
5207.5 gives 21.61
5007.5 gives 22.51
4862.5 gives 21.23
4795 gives 21.87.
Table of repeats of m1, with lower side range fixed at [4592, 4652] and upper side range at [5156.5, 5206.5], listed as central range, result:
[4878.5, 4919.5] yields 7.5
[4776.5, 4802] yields 6.1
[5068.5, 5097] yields 3.1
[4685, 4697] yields 1.8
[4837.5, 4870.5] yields 6.5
